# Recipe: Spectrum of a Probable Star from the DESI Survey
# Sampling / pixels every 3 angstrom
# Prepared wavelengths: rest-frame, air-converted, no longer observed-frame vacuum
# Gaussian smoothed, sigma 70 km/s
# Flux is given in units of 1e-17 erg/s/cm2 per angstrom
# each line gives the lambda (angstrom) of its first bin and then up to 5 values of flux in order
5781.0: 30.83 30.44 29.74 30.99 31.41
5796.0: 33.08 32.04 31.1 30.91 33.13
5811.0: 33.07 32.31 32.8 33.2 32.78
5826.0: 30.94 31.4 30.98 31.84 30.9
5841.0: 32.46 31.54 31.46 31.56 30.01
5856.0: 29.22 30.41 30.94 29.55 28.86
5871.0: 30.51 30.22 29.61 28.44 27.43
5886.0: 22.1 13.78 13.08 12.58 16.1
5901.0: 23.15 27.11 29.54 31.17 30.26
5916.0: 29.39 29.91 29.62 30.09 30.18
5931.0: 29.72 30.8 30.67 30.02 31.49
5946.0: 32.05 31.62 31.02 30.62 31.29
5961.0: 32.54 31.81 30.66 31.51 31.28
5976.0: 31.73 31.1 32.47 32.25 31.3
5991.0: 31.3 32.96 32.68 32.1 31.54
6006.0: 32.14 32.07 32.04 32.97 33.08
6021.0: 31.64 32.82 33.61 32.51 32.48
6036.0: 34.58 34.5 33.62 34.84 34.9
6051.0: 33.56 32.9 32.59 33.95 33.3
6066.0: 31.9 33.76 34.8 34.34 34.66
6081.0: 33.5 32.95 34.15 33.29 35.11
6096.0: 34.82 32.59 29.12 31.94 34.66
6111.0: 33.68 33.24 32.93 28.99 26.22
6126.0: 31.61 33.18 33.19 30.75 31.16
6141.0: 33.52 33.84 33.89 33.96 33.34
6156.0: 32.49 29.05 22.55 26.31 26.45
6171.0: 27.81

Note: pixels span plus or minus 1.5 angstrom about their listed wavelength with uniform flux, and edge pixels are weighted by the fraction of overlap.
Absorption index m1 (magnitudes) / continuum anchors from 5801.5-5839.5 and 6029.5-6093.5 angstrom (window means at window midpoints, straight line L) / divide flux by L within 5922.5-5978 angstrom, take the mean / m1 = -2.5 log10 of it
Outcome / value 0.06 mag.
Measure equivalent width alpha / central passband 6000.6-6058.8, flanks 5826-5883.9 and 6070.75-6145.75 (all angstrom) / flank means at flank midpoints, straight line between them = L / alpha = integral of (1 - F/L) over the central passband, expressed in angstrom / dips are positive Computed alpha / -1.9 angstrom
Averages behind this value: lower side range 30.4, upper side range 32.7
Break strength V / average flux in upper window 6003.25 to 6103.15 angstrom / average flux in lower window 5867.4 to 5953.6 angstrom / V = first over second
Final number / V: 1.22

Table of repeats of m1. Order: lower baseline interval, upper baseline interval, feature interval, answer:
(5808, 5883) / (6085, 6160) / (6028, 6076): -0.05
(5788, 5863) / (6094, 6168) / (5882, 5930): 0.26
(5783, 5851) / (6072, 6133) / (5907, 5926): 0.07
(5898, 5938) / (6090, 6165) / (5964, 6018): -0.07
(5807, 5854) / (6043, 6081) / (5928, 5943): 0.08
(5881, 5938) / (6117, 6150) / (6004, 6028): -0.14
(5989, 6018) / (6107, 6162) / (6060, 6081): -0.06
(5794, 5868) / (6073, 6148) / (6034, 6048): -0.06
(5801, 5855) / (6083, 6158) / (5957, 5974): 0.02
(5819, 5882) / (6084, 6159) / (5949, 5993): 0.00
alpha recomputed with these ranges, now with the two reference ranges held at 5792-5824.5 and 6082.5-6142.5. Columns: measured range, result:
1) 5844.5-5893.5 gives 7.5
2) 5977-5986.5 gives 0.1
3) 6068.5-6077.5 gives -0.6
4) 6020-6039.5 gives -0.5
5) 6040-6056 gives -0.8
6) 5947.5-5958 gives 0.4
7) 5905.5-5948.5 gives 2.6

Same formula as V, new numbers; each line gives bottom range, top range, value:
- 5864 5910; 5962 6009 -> 1.31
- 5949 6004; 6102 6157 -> 1.02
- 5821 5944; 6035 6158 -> 1.17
